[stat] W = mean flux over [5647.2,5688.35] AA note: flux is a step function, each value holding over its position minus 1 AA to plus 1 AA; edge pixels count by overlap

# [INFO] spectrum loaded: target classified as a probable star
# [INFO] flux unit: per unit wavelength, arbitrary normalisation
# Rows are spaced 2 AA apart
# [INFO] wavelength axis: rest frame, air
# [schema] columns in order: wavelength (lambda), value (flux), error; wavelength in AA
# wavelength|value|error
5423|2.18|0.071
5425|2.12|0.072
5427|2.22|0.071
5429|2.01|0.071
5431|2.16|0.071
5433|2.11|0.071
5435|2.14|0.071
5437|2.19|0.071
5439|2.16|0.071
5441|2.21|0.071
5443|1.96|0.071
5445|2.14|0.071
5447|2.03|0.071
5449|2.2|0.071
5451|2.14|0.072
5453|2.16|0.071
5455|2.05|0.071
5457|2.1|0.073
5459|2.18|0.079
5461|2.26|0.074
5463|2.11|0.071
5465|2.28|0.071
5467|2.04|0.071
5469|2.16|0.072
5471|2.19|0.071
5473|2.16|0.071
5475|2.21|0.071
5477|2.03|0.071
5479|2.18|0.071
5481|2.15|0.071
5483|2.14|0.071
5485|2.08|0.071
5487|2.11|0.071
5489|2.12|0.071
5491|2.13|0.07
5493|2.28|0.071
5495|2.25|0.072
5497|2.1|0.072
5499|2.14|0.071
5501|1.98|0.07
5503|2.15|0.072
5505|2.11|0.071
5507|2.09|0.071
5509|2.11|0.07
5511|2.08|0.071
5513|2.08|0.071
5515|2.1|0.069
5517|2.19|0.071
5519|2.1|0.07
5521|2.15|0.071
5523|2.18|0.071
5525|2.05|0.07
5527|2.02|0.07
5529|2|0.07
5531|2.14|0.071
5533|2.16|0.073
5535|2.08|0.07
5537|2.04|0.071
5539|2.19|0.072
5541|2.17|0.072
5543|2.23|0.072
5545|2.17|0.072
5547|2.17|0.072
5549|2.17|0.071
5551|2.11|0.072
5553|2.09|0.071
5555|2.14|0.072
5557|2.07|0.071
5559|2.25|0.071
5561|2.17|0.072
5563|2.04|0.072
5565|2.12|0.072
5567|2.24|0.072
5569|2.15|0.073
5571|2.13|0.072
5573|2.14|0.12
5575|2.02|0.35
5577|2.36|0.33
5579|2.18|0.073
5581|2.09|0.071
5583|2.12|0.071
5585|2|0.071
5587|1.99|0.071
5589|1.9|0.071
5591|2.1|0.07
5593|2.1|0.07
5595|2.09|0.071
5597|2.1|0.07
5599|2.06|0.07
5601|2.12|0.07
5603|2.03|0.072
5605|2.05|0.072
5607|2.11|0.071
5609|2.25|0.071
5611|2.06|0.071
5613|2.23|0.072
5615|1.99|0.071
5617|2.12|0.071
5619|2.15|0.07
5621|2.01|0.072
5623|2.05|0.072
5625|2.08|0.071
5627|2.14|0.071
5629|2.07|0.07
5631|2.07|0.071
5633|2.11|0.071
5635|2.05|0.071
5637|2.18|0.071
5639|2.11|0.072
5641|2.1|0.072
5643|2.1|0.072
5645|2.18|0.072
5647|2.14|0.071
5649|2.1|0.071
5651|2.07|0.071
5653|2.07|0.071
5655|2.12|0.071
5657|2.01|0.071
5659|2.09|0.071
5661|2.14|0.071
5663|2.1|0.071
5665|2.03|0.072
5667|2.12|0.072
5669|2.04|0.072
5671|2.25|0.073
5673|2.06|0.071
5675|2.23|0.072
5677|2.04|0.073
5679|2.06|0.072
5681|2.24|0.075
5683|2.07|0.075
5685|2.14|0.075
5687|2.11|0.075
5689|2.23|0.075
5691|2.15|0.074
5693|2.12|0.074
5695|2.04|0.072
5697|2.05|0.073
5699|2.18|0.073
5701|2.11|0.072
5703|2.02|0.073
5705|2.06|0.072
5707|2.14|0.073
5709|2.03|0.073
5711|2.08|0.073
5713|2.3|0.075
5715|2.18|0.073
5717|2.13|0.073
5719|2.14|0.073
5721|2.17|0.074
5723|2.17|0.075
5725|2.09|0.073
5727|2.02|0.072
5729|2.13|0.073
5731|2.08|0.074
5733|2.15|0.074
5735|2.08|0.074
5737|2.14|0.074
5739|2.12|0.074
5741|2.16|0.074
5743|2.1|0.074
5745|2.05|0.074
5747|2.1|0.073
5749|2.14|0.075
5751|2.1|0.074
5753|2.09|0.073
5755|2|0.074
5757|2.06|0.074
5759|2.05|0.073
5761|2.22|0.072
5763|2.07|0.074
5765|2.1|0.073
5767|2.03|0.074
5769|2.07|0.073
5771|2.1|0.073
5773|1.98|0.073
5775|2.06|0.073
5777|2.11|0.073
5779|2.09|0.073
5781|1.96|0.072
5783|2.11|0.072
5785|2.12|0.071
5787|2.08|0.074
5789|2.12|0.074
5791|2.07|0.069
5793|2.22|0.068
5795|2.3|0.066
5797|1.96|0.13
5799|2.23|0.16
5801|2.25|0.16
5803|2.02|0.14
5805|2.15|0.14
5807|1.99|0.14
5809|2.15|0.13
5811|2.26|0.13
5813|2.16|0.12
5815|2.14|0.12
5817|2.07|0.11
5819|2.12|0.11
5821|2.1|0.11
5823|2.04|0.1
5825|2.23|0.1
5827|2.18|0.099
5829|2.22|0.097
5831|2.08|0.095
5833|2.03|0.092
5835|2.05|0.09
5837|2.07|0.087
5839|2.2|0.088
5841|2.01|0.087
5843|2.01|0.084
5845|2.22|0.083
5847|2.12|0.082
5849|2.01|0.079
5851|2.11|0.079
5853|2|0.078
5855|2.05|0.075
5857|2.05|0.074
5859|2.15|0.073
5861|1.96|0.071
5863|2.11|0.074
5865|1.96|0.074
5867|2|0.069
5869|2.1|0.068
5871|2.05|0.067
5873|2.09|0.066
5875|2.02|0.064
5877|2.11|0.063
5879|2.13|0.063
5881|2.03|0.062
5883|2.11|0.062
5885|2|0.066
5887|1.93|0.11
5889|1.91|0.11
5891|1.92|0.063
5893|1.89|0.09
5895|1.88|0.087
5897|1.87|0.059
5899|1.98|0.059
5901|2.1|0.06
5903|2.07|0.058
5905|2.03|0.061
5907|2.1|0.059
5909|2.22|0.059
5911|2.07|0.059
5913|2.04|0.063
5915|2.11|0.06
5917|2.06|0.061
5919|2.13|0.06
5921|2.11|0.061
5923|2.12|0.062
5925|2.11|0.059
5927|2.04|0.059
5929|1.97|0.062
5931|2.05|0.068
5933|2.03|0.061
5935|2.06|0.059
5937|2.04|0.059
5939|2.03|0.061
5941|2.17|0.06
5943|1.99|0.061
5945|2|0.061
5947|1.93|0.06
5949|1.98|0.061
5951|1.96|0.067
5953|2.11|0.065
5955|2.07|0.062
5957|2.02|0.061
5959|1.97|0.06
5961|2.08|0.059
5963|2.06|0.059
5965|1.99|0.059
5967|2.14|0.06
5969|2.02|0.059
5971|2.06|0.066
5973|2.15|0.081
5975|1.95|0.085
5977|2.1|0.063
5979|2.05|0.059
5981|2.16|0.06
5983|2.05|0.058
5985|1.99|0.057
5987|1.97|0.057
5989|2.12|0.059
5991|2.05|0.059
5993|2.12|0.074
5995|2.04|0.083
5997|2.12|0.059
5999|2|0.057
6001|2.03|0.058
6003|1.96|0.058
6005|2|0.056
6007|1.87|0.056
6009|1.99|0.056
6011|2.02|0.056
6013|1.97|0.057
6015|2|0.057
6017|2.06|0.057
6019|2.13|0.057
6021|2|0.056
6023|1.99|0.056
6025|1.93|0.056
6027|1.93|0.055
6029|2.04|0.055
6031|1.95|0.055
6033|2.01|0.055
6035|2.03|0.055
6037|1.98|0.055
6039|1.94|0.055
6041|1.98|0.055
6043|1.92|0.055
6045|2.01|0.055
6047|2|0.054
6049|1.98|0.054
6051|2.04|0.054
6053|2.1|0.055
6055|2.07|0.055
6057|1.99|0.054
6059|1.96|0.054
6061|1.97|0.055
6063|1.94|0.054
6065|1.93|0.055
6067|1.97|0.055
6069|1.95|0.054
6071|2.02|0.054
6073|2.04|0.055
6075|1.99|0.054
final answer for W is 2.11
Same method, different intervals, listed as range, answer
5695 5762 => 2.11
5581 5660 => 2.09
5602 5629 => 2.1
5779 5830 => 2.13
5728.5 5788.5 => 2.09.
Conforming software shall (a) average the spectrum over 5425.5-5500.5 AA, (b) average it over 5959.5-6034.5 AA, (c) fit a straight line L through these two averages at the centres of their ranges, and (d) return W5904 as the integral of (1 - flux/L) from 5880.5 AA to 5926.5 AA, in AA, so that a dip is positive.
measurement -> 0.3 AA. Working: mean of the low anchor 2.14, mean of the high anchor 2.03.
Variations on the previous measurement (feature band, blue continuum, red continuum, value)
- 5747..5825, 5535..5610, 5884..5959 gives -1.5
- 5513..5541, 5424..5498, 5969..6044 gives 0.2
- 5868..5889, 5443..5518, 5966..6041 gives 0.0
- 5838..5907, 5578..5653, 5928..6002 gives 0.7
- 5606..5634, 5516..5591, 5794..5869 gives 0.2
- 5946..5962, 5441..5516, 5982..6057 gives 0.1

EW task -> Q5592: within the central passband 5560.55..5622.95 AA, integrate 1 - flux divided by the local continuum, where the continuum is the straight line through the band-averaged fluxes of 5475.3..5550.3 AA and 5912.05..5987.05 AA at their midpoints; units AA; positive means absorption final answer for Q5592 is 0.3 AA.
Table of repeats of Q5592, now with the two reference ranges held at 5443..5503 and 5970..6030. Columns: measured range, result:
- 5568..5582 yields -0.2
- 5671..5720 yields -0.7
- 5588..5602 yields 0.3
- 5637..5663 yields 0.0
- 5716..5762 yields -0.6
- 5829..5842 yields -0.1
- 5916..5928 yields -0.3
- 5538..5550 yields -0.3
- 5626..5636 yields 0.1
